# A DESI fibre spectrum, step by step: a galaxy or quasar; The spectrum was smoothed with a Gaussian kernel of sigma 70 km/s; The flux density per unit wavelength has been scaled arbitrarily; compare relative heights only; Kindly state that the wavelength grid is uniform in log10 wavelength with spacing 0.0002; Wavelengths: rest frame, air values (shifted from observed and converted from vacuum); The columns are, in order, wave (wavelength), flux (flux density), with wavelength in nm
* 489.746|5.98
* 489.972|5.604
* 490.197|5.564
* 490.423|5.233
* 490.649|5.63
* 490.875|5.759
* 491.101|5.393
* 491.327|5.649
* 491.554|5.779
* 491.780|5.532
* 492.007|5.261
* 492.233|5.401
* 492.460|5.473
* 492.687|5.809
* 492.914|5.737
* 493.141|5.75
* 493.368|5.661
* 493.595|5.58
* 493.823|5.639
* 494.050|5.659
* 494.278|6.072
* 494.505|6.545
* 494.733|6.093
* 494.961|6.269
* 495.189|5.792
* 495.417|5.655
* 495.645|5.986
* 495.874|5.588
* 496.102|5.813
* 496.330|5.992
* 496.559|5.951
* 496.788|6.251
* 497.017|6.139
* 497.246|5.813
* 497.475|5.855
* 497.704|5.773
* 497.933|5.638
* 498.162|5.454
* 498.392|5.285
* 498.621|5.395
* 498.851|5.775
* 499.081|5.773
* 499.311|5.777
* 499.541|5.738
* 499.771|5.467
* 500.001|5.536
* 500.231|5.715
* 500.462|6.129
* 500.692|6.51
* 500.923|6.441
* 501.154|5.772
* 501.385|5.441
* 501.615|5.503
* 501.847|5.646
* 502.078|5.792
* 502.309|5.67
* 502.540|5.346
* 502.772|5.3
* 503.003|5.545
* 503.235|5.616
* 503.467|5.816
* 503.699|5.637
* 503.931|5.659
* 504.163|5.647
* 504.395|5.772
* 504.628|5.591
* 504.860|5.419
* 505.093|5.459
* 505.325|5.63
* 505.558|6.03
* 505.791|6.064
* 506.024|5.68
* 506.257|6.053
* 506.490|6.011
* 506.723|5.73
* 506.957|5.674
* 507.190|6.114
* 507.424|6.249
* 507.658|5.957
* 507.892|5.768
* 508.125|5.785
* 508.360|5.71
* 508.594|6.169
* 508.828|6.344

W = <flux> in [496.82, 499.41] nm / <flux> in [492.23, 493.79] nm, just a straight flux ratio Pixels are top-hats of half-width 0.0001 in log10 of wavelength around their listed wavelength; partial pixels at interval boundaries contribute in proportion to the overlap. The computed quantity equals 1.01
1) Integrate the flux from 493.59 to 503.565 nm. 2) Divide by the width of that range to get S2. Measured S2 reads 5.79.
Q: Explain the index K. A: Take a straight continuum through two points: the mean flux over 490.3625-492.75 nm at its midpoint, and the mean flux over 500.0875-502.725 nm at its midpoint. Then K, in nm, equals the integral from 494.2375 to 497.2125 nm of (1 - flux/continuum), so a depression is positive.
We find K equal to -0.19 nm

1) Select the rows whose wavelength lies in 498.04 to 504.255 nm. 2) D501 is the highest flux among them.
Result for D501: 6.51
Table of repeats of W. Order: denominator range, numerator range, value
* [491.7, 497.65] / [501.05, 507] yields 0.97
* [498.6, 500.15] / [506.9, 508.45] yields 1.04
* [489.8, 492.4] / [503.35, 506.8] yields 1.04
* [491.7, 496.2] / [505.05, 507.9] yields 1.02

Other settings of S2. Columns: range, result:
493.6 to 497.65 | 5.93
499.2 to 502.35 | 5.8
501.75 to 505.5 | 5.6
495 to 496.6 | 5.84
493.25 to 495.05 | 5.94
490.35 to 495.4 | 5.72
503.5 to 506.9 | 5.74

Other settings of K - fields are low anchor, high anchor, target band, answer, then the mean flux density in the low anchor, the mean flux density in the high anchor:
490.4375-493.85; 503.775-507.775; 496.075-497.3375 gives -0.077 nm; 5.59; 5.81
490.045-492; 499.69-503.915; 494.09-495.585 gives -0.117 nm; 5.55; 5.72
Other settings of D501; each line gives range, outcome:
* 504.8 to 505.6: 6.03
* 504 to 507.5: 6.249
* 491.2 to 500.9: 6.545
